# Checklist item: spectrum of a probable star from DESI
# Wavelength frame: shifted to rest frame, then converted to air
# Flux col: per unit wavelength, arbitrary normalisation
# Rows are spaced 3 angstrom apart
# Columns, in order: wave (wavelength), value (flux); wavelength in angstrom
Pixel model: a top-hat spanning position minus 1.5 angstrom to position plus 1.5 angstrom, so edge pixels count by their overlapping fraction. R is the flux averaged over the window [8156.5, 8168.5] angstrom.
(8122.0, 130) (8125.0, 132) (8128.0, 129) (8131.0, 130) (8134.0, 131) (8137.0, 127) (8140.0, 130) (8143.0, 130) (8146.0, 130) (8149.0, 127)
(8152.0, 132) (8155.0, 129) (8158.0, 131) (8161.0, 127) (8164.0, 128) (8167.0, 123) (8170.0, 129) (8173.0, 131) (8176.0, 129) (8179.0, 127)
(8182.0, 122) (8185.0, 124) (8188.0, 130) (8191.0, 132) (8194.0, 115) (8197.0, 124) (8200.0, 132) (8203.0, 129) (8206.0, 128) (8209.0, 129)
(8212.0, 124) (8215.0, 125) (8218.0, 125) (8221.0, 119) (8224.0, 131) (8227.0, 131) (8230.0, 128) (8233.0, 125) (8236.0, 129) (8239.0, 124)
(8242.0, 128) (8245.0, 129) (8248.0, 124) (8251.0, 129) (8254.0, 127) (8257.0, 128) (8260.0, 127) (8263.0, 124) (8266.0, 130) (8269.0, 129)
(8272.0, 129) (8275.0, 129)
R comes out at 127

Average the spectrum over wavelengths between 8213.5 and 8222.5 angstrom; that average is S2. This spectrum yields 123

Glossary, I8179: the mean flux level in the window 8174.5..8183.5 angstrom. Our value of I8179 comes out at 126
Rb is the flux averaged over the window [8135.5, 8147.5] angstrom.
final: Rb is 129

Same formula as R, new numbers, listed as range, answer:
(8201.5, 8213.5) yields 128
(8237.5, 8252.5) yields 127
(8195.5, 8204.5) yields 128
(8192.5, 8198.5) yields 120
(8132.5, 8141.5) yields 129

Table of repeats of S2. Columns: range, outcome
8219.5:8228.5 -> 127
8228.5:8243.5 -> 127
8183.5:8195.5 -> 125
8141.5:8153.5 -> 130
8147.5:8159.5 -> 130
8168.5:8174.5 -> 130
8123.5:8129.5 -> 130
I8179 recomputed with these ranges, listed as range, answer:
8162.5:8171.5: 127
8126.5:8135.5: 130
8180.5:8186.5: 123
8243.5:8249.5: 126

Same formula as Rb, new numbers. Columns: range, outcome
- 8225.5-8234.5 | 128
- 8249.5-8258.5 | 128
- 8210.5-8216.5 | 124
